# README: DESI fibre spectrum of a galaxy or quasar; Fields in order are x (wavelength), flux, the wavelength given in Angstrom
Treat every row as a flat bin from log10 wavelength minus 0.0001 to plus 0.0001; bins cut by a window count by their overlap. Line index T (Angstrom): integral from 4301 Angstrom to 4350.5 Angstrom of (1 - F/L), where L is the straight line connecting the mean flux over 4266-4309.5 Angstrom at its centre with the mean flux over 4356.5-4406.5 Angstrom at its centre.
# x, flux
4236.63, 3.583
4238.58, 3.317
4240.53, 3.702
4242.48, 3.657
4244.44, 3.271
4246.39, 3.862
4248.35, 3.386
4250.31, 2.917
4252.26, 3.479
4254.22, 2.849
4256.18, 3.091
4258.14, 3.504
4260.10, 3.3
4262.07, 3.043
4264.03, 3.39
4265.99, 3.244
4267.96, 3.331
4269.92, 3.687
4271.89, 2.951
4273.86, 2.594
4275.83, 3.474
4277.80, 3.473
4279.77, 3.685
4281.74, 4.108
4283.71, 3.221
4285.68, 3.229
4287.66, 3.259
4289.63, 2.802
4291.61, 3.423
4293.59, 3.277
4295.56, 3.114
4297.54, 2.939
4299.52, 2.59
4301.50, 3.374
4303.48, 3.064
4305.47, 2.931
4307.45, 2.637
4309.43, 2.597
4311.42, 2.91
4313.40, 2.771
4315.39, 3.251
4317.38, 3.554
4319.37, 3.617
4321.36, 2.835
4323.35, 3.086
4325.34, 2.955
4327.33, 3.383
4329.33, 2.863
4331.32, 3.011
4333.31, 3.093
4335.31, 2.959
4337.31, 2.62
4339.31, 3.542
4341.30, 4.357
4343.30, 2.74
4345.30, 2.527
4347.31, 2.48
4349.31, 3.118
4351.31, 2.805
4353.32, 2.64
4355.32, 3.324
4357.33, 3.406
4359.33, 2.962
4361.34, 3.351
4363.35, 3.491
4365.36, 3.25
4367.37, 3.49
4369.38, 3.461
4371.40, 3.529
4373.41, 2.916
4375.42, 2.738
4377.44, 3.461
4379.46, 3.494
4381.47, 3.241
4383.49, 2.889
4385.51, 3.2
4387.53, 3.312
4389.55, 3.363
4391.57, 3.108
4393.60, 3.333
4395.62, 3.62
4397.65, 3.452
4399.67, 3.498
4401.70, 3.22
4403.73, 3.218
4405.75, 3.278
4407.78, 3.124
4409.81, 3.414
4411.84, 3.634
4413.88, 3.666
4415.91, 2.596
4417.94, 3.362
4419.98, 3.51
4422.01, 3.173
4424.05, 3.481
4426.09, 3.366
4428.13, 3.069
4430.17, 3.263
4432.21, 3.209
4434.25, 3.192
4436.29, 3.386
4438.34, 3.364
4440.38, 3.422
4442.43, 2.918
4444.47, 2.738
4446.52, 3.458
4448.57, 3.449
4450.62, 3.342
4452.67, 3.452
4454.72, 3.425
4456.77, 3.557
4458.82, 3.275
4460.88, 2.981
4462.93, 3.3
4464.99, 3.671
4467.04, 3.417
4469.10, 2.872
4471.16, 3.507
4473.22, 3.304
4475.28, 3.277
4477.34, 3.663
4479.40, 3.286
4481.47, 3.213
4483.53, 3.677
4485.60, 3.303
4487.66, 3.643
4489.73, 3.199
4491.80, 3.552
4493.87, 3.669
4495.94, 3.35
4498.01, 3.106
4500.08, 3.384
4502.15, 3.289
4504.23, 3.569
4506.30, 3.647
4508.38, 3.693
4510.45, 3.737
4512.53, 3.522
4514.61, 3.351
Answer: 2.77 Angstrom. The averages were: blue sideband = 3.18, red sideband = 3.29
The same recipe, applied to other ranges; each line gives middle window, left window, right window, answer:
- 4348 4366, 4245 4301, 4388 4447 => 0.8 Angstrom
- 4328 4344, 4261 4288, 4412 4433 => 0.7 Angstrom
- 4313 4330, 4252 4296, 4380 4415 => 0.7 Angstrom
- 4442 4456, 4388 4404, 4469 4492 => 0.4 Angstrom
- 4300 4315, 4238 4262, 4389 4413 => 2.0 Angstrom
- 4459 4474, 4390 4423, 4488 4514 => 0.6 Angstrom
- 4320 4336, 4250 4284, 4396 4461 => 1.3 Angstrom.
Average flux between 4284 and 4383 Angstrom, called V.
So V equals 3.11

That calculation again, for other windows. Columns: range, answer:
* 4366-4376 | 3.25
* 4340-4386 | 3.17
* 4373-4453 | 3.27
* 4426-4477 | 3.29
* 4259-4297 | 3.29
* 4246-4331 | 3.18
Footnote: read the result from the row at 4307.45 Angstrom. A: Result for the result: 2.637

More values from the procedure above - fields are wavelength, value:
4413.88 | 3.666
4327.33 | 3.383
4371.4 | 3.529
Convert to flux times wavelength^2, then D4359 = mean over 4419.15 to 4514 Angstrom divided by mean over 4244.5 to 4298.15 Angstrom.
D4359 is 1.12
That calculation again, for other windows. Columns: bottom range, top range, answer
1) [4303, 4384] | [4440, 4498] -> 1.14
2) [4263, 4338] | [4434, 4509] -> 1.16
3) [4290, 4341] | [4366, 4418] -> 1.11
